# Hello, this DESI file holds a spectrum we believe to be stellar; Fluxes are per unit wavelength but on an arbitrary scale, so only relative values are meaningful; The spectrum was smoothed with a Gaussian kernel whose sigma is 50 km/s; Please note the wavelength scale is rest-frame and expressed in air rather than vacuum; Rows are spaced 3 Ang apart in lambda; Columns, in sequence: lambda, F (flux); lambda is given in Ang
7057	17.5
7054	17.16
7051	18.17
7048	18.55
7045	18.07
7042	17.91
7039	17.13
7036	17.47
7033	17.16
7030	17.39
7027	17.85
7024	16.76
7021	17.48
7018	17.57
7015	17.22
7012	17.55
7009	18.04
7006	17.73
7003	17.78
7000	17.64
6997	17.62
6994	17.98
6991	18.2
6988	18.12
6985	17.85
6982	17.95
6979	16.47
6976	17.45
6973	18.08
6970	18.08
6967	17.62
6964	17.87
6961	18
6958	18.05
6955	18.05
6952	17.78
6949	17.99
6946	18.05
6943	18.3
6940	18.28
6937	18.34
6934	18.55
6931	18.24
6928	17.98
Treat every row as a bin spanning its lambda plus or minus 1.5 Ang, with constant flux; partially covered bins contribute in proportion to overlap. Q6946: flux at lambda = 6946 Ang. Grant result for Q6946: 18.05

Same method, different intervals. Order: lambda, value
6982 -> 17.95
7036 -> 17.47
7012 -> 17.55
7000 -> 17.64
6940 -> 18.28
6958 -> 18.05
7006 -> 17.73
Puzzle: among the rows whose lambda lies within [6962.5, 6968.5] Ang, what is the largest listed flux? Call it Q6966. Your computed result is 17.87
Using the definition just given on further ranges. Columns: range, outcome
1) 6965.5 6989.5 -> 18.12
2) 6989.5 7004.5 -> 18.2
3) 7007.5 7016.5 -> 18.04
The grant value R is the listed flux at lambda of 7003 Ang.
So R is 17.78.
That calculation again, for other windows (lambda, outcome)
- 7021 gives 17.48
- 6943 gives 18.3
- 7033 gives 17.16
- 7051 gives 18.17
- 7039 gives 17.13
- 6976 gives 17.45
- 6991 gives 18.2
